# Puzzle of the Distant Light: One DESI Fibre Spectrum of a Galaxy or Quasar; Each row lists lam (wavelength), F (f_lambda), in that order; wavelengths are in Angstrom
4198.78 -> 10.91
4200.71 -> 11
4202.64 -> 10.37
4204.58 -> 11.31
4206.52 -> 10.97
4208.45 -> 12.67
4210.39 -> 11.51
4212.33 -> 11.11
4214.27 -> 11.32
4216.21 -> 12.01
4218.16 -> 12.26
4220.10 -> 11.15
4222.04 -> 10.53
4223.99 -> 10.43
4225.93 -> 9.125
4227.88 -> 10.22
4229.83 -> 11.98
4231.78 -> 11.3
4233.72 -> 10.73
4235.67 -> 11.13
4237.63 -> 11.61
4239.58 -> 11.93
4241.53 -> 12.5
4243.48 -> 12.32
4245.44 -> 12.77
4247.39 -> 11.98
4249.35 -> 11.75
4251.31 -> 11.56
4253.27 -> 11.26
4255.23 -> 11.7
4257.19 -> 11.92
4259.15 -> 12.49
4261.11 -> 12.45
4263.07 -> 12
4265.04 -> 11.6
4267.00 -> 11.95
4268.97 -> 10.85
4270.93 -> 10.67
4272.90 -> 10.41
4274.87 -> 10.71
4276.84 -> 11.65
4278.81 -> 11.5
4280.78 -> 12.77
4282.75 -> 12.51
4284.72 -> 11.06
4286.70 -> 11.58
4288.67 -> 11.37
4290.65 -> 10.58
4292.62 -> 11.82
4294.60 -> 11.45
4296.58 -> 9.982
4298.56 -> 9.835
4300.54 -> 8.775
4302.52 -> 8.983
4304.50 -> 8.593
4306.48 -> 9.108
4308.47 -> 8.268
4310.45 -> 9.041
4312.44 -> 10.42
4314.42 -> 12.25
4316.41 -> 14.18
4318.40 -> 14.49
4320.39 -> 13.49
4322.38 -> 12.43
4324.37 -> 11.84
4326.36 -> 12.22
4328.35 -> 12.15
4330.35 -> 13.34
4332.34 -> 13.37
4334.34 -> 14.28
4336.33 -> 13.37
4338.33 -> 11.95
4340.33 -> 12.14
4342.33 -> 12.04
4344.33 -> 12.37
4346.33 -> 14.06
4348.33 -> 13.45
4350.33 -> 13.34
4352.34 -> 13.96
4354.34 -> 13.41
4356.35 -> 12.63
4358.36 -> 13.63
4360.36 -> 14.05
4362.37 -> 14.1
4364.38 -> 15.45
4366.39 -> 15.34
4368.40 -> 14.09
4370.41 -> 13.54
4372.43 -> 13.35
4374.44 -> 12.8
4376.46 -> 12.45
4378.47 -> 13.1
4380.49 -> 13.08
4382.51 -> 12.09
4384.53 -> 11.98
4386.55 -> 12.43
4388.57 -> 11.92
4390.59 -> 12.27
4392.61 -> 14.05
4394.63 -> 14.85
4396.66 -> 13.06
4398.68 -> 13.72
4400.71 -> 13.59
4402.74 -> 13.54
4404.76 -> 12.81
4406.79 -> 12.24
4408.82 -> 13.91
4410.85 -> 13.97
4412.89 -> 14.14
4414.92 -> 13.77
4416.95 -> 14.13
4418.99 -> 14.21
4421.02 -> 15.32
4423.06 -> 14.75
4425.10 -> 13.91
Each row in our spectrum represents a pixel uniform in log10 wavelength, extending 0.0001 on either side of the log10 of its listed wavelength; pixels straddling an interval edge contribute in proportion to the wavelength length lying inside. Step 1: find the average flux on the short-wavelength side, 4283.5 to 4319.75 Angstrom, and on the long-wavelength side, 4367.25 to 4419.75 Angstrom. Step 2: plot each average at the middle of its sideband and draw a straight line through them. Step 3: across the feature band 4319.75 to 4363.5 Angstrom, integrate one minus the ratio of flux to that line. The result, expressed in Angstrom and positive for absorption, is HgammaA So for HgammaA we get -4.7 Angstrom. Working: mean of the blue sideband 10.7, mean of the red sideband 13.3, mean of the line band 13.1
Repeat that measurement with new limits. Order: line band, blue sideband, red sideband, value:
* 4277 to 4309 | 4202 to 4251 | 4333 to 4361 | 4.7 Angstrom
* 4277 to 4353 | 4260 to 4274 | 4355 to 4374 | 5.4 Angstrom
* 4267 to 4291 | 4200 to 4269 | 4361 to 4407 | 1.4 Angstrom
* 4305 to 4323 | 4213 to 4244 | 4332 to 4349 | 1.7 Angstrom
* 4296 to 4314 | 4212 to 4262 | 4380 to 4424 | 4.4 Angstrom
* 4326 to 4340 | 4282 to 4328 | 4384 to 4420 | -1.4 Angstrom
